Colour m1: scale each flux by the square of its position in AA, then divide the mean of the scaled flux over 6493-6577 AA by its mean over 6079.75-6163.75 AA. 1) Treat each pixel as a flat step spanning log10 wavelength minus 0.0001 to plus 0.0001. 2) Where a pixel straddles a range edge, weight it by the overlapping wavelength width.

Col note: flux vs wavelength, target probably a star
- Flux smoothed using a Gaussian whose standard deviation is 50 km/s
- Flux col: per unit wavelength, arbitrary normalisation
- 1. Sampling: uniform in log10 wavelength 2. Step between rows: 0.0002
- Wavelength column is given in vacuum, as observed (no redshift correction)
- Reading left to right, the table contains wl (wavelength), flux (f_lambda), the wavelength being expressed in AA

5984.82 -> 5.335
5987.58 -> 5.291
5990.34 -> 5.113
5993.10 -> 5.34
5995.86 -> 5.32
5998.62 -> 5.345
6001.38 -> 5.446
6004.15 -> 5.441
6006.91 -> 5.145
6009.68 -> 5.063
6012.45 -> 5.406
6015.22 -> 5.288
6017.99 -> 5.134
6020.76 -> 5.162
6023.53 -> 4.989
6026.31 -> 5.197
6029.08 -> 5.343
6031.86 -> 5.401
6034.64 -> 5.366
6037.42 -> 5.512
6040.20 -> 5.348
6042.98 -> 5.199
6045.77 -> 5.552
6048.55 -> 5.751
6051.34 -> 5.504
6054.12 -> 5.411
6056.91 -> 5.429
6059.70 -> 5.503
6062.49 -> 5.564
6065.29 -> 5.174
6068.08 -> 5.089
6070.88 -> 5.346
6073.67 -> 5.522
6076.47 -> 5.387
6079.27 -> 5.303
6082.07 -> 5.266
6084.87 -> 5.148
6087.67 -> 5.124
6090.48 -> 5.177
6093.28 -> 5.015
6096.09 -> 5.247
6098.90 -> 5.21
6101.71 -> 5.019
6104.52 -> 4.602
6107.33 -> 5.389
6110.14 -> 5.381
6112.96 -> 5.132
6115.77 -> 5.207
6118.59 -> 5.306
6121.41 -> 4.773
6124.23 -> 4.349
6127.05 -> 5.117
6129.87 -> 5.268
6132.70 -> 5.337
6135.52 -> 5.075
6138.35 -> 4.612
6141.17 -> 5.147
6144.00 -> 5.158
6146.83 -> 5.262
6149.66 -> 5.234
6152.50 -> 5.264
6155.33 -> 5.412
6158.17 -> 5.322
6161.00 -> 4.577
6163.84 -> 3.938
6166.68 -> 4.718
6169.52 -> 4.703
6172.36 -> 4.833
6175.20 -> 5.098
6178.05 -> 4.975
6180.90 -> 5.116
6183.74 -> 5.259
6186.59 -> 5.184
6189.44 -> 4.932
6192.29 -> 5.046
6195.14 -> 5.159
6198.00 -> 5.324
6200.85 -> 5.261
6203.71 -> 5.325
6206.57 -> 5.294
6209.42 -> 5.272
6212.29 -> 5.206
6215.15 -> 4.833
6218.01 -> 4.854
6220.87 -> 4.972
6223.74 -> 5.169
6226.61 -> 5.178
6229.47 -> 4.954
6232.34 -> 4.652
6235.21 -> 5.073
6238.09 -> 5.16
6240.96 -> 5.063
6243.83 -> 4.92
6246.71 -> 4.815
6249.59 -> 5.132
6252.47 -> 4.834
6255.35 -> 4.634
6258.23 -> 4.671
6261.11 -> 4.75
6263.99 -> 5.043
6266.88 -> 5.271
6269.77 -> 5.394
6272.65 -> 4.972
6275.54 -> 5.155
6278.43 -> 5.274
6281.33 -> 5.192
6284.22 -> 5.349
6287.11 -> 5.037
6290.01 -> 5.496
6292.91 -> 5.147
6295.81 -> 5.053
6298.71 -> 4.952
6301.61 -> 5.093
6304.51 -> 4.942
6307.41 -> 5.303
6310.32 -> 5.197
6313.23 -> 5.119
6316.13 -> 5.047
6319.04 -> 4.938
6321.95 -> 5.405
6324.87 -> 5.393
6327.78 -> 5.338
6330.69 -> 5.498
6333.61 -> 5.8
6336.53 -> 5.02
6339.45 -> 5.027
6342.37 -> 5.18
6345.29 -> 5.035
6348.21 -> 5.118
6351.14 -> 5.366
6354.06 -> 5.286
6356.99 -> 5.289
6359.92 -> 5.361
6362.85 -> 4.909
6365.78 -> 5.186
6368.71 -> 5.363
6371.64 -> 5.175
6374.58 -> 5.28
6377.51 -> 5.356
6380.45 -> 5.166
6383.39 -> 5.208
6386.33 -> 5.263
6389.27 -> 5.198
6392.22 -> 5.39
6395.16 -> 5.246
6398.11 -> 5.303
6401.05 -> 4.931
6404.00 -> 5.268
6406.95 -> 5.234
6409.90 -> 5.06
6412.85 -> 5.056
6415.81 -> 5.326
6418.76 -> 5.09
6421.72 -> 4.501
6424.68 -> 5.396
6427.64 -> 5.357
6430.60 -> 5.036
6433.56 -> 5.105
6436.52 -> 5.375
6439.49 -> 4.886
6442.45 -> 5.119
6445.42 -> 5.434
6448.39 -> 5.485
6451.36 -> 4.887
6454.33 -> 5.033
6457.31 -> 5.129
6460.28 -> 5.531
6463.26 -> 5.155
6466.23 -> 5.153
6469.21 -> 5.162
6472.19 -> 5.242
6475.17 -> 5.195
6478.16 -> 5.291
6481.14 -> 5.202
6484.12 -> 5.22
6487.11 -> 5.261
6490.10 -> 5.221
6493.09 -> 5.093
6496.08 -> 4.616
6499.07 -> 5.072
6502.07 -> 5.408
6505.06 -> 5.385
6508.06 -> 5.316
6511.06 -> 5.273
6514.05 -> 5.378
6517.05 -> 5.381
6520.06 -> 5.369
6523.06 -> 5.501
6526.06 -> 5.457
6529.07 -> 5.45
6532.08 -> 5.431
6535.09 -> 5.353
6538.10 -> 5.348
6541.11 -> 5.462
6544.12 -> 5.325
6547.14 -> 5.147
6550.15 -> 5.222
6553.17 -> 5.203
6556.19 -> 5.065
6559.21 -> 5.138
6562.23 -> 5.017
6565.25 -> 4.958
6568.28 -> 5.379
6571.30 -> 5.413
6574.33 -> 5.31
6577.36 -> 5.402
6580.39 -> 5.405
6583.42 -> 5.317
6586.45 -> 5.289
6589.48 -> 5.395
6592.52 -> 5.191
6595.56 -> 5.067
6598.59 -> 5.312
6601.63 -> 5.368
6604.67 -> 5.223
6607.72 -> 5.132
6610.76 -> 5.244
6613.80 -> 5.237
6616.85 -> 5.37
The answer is 1.18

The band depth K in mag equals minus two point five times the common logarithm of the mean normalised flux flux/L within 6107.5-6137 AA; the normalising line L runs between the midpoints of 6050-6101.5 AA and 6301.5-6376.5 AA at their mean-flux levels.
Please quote 0.04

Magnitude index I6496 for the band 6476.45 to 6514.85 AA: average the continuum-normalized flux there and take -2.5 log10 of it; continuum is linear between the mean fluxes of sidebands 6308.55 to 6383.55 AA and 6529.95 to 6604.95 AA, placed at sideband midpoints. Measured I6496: 0.01 mag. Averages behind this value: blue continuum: 5.23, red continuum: 5.27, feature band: 5.21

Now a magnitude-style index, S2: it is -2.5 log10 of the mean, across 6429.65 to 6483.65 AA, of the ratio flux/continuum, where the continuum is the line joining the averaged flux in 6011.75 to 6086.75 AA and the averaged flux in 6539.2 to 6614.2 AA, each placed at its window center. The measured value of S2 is 0.02 mag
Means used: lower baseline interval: 5.34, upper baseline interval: 5.25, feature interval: 5.19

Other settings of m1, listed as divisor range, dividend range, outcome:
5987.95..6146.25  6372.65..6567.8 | 1.13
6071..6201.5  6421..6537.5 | 1.15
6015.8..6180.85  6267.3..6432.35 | 1.09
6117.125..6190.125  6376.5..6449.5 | 1.13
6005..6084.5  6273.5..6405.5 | 1.08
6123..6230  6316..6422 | 1.10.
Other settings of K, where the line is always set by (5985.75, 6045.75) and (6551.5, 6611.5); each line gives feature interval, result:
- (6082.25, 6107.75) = 0.04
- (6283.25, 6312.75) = 0.02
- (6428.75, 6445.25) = 0.02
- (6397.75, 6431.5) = 0.03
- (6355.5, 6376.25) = 0.01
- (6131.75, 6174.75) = 0.06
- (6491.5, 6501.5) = 0.06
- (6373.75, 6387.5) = 0.00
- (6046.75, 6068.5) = -0.03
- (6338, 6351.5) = 0.03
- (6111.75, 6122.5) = 0.03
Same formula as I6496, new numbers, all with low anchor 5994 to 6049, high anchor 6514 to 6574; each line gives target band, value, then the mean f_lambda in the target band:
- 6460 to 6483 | 0.02 mag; 5.23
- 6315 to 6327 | 0.02 mag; 5.21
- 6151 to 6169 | 0.10 mag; 4.86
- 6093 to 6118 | 0.03 mag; 5.14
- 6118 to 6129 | 0.09 mag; 4.87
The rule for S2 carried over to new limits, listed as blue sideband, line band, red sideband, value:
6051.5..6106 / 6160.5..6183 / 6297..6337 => 0.102 mag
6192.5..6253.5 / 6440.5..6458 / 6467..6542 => 0.013 mag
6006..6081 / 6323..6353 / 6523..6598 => 0.006 mag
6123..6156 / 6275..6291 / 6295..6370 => -0.015 mag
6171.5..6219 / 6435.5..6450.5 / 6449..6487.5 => -0.011 mag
